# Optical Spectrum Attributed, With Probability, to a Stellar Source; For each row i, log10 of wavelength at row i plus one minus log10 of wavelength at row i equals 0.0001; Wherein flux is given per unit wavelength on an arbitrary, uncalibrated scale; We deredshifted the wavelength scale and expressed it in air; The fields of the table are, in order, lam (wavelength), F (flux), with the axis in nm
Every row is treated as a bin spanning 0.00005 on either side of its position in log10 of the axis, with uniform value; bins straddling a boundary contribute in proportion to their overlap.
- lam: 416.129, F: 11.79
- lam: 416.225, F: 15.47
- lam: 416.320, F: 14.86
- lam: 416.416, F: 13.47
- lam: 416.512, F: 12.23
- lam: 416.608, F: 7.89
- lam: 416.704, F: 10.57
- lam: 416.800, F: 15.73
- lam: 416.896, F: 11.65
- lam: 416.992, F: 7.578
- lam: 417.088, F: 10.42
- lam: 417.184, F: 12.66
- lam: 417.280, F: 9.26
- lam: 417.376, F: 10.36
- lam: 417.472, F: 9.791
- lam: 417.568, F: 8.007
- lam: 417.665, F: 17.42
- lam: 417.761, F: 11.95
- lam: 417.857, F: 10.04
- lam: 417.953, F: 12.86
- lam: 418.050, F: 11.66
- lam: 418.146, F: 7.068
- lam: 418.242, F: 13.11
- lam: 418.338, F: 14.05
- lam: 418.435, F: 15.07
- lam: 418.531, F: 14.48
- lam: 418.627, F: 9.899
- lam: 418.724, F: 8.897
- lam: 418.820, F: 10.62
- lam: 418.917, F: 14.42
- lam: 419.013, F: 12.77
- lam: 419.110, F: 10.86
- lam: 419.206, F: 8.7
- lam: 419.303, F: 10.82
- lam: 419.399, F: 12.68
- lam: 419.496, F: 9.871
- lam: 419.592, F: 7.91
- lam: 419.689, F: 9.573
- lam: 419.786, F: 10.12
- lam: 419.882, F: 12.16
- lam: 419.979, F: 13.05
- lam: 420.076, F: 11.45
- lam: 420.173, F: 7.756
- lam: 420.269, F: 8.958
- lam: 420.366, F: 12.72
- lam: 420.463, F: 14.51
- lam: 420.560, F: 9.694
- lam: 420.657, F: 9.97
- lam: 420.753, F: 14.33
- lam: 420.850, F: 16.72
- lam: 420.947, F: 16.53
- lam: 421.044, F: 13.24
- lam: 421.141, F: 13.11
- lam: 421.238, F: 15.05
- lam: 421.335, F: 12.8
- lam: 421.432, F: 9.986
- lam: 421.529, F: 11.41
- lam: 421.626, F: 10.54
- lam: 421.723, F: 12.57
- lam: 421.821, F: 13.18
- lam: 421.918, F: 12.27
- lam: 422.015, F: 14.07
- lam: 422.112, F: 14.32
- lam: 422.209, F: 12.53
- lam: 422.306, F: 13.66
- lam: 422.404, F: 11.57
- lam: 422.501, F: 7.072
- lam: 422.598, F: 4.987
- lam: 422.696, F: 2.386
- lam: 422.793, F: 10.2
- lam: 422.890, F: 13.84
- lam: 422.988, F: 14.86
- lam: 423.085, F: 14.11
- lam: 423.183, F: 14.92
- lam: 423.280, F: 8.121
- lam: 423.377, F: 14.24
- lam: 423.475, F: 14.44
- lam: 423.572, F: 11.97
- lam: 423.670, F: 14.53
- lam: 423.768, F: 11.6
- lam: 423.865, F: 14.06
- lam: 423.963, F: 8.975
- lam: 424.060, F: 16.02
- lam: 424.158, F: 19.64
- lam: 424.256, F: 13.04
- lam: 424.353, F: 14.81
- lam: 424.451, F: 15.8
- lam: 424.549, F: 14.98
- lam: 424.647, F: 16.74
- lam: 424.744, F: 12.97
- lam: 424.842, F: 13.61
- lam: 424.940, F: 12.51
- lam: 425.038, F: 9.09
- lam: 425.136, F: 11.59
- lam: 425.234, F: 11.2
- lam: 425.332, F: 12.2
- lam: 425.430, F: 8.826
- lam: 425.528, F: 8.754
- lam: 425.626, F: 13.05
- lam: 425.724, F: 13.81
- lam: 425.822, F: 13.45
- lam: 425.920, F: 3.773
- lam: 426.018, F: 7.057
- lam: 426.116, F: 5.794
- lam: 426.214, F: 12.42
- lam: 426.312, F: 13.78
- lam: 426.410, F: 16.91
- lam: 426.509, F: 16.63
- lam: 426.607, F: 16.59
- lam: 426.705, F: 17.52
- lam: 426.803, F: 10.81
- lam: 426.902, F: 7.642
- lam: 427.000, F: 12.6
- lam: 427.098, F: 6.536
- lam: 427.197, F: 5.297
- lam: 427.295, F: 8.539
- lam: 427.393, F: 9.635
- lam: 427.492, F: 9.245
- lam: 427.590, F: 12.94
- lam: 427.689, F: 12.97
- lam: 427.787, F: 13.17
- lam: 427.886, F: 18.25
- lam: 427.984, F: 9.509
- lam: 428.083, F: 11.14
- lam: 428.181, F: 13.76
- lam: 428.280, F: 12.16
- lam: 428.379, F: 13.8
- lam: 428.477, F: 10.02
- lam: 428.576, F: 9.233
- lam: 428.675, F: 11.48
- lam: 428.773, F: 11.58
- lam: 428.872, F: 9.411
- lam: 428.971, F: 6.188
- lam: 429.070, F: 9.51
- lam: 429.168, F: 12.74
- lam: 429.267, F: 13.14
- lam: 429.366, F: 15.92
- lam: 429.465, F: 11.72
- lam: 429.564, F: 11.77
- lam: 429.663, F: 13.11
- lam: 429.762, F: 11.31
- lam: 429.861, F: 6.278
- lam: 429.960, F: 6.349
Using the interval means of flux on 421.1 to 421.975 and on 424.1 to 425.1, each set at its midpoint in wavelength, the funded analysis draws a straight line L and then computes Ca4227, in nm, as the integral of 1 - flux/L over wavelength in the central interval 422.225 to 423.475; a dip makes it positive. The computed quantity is 0.21 nm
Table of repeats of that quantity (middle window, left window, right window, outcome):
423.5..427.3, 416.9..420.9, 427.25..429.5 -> -0.25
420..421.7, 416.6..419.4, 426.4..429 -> -0.13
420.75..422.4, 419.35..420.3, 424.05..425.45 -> -0.25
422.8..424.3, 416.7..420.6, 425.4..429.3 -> -0.30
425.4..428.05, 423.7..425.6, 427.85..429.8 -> 0.22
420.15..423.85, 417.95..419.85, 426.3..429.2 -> -0.24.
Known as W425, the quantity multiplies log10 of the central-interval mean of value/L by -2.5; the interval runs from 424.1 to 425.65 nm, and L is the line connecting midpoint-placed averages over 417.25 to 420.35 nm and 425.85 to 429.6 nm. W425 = -0.16 mag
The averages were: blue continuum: 11.1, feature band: 13.1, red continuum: 11.4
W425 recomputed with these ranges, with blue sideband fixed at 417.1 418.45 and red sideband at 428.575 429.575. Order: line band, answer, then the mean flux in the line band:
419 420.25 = 0.10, 10.5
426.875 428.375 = 0.02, 11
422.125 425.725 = -0.09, 12.3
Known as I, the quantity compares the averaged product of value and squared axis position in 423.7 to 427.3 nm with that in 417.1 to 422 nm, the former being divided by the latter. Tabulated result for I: 1.1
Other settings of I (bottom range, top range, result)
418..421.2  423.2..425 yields 1.20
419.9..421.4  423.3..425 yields 1.13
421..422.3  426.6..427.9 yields 0.90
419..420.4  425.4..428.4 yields 1.13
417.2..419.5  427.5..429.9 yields 1.07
